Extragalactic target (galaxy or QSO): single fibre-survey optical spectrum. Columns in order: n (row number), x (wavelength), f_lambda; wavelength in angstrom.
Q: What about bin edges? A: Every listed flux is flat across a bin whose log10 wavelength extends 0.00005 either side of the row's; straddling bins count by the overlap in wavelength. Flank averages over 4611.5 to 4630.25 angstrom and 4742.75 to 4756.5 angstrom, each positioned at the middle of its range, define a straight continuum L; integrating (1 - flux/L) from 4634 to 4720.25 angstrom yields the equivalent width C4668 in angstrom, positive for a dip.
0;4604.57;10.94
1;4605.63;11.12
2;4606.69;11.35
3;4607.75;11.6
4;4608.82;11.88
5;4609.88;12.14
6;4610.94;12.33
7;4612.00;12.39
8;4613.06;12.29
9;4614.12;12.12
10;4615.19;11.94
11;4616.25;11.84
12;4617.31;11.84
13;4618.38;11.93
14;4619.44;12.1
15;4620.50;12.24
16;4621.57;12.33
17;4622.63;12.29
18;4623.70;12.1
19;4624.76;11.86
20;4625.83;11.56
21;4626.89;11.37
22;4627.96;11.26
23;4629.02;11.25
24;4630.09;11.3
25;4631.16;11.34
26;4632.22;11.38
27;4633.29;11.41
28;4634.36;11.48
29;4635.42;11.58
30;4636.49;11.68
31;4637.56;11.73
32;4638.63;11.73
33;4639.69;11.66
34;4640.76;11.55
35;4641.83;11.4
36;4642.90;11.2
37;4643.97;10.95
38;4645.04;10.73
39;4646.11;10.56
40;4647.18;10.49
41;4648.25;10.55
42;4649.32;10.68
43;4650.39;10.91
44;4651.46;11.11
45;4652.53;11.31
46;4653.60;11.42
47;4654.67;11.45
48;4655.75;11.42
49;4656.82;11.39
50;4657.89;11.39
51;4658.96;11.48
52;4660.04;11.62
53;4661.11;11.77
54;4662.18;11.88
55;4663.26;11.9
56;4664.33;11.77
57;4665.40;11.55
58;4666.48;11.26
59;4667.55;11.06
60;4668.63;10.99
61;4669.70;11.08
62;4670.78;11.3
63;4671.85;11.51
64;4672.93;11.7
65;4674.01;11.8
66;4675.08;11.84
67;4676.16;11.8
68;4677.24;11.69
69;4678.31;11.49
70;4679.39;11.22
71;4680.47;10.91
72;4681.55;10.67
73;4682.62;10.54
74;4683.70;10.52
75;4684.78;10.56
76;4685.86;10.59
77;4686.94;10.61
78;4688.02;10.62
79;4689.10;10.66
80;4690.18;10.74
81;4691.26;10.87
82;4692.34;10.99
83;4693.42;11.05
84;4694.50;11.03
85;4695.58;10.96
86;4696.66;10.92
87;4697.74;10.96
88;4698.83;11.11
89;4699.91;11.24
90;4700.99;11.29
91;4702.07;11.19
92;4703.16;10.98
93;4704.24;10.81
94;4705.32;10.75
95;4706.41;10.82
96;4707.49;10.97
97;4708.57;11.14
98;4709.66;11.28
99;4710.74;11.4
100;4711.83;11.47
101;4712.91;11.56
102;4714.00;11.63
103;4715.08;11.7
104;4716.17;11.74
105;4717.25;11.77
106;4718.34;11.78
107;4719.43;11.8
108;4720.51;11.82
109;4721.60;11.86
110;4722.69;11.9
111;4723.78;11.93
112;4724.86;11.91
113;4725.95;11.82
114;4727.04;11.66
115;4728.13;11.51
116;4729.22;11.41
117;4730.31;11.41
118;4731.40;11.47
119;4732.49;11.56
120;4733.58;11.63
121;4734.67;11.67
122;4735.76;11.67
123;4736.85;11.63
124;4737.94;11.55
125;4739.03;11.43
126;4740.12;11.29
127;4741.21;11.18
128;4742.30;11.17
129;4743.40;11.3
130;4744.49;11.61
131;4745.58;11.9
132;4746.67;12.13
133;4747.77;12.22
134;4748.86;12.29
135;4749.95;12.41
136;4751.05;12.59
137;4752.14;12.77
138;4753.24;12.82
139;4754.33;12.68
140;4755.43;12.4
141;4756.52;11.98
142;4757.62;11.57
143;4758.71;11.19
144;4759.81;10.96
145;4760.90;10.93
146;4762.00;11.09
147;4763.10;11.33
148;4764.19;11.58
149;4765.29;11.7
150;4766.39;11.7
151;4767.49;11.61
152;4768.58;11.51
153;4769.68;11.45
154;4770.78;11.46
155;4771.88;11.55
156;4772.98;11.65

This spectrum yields 5.8 angstrom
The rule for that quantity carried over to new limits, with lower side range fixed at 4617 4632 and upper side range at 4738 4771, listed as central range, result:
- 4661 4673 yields 0.3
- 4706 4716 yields 0.3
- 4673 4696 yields 1.4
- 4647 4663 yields 0.6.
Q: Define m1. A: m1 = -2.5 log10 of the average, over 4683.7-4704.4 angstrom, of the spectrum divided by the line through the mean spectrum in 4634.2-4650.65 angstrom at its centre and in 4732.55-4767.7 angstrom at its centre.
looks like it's 0.05 mag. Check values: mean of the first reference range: 11.2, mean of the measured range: 10.9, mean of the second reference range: 11.7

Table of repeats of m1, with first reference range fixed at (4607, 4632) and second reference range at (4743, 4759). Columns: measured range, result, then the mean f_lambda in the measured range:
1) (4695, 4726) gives 0.062 mag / 11.4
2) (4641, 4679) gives 0.059 mag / 11.3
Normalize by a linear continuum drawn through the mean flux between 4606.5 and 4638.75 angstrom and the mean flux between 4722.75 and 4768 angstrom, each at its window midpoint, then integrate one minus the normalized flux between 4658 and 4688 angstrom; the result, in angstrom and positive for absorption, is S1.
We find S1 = 1.22 angstrom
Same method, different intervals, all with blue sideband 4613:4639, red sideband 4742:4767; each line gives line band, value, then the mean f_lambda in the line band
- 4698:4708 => 0.7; 11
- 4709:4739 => 0.4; 11.6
